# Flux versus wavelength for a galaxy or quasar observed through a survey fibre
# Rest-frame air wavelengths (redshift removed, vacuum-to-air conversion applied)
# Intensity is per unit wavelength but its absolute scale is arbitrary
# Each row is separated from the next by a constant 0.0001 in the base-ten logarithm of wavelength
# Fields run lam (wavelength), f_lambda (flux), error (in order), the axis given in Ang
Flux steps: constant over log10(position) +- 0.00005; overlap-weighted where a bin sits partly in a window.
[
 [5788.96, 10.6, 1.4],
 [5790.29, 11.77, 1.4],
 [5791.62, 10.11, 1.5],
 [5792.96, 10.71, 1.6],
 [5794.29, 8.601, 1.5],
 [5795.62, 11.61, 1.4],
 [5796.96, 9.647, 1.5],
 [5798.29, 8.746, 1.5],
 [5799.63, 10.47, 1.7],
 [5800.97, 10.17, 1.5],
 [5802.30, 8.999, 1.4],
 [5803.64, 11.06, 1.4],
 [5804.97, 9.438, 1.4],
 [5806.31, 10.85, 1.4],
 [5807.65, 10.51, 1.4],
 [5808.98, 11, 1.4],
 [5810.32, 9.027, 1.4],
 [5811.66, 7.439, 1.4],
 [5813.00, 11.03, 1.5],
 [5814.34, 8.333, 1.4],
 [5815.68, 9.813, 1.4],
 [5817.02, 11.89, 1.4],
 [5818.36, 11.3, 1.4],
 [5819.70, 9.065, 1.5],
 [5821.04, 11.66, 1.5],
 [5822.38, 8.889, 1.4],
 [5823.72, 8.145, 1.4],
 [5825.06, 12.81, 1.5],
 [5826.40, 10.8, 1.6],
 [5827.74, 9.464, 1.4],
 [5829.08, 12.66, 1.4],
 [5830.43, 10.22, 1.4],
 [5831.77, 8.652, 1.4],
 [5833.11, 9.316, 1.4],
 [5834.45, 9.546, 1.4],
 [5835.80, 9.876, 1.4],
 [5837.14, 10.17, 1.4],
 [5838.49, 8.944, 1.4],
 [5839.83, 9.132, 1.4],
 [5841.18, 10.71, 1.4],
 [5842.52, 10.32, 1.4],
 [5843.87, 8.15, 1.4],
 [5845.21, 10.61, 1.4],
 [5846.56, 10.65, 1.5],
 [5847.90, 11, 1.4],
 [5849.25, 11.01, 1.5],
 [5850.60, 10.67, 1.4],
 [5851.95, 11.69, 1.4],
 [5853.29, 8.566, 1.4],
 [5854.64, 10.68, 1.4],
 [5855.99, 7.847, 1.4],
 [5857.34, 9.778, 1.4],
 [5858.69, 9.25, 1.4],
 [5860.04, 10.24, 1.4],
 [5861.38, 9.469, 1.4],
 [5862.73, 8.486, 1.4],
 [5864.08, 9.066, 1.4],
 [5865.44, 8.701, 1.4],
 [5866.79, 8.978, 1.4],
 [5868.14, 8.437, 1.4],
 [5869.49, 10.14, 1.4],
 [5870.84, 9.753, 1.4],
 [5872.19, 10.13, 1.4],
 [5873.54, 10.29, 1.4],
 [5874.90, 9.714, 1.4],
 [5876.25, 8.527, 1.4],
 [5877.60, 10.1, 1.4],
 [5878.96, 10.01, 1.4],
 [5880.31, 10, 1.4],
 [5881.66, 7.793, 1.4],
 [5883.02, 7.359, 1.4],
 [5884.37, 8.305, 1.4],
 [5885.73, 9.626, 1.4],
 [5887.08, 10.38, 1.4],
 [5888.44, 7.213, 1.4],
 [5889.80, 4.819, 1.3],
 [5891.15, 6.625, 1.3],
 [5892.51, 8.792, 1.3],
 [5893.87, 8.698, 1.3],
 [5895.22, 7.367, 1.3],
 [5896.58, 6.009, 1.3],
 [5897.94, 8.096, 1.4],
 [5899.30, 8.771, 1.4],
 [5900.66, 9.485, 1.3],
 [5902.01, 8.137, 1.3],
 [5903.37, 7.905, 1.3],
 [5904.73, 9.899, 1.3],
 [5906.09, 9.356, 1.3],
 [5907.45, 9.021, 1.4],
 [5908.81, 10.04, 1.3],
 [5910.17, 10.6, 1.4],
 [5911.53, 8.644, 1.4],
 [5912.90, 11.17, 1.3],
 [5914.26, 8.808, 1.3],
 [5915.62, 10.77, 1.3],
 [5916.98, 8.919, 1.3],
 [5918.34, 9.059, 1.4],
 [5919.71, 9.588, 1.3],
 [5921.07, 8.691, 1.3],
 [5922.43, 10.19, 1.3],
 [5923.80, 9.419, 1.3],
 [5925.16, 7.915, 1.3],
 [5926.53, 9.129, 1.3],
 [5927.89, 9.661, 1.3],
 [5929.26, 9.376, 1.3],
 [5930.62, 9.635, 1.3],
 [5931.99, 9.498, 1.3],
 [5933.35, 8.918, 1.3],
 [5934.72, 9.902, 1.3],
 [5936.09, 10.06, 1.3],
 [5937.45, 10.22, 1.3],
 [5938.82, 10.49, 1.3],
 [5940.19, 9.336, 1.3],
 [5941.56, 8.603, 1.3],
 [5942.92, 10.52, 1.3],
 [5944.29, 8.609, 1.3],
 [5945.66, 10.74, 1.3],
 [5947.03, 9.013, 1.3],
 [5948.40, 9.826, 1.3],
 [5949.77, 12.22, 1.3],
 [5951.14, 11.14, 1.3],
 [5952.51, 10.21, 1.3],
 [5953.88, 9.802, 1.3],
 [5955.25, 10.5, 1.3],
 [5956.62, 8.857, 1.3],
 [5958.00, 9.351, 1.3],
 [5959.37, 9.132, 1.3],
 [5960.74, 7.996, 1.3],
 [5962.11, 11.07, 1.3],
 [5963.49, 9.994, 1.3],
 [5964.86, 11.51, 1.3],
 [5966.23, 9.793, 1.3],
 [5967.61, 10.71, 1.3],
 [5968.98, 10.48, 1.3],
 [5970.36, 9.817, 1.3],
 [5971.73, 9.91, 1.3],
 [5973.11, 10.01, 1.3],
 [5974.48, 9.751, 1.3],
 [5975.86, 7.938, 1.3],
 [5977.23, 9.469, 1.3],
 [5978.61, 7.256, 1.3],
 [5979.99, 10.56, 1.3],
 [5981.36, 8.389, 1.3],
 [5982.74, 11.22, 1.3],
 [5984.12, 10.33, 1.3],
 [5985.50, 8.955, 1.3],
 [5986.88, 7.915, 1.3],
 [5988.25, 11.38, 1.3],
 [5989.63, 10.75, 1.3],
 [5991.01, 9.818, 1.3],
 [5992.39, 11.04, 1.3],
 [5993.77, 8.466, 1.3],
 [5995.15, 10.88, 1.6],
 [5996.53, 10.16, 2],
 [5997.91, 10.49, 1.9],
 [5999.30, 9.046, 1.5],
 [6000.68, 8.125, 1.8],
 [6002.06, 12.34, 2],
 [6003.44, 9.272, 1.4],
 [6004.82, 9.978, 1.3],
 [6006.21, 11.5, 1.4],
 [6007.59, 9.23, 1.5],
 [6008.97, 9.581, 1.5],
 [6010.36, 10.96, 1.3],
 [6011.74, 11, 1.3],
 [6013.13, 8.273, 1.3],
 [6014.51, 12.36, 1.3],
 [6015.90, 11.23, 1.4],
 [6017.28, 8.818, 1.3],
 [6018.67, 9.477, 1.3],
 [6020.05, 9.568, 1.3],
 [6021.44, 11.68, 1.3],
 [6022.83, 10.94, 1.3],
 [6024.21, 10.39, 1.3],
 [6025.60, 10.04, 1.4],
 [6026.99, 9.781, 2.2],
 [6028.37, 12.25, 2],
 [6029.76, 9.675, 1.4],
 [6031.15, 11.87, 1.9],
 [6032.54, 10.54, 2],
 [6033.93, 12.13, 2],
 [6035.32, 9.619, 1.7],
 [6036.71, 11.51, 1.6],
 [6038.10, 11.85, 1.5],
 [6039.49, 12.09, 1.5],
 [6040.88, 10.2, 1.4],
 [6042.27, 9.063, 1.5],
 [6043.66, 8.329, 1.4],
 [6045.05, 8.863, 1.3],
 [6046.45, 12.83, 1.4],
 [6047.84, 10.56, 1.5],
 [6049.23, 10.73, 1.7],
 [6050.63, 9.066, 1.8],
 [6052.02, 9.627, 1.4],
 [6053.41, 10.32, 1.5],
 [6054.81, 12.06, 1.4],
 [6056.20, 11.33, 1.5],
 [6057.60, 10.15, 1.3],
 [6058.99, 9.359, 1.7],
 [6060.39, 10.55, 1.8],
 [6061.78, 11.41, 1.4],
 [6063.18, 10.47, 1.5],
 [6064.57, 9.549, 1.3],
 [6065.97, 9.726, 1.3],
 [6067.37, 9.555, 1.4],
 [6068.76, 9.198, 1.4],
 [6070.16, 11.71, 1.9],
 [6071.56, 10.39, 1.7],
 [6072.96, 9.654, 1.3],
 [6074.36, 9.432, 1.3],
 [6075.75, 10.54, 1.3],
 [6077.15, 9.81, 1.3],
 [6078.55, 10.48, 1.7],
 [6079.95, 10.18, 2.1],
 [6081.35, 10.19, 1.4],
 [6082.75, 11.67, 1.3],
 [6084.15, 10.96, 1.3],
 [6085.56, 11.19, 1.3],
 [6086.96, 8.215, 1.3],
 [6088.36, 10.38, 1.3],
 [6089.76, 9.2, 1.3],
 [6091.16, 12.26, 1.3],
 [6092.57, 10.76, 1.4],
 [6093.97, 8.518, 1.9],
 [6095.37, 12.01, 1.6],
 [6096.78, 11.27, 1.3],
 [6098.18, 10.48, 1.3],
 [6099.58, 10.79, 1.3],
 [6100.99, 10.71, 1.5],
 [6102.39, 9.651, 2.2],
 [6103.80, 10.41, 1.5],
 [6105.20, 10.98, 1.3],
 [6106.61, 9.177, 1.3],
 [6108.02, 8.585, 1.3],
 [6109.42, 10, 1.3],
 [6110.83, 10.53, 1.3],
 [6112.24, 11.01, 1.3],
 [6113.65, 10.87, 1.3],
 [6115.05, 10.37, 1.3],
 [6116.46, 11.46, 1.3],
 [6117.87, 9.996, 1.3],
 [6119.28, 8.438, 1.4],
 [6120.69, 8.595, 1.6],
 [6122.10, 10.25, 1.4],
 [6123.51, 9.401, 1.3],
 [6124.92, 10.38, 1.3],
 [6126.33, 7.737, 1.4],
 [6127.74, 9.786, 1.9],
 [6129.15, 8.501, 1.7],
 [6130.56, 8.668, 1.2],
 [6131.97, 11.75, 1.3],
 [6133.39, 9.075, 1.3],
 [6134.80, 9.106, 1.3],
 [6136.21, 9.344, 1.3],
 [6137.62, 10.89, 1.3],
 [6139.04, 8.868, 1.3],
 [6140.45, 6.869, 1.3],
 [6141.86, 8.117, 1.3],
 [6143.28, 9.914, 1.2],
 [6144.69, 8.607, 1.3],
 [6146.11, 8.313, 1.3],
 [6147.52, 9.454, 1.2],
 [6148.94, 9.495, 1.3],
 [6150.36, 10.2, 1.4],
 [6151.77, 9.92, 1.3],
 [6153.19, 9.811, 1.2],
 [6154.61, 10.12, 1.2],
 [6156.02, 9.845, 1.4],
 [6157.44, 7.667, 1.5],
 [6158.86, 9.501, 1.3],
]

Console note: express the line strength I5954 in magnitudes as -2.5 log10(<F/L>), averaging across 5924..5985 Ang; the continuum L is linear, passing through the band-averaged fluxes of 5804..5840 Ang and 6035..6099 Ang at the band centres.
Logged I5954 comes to 0.05 mag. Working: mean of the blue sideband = 10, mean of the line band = 9.74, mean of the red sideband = 10.4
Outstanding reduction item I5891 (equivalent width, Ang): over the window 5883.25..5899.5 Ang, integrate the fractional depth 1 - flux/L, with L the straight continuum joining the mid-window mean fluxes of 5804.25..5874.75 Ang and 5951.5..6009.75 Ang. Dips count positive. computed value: 3.3 Ang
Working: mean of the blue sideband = 9.9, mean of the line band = 7.85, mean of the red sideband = 9.84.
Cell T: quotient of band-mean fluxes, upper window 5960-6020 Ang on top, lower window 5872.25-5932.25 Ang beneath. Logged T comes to 1.11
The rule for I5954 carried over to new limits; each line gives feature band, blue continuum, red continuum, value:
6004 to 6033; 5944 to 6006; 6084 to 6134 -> -0.05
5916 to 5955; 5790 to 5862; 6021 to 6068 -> 0.06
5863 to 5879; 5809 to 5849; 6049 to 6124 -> 0.07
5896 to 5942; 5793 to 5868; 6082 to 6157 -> 0.07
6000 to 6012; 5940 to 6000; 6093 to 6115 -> -0.02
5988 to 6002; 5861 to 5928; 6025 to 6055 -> 0.00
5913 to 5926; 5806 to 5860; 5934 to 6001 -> 0.06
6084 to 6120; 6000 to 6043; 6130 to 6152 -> -0.07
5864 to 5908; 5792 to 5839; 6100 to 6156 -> 0.14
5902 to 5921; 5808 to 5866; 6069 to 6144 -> 0.05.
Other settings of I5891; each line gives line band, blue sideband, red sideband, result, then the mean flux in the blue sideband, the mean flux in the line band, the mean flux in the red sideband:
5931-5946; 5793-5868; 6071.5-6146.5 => 0.3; 9.91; 9.69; 9.9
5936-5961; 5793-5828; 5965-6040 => 0.8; 10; 9.85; 10.2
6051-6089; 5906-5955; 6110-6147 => -2.9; 9.71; 10.3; 9.49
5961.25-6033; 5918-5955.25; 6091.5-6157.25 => -2.8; 9.72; 10.1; 9.76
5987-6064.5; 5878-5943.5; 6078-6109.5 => -4.2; 9.02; 10.4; 10.4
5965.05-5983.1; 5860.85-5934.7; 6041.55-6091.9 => -0.2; 9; 9.66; 10.2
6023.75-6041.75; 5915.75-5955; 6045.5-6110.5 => -1.4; 9.69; 10.9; 10.3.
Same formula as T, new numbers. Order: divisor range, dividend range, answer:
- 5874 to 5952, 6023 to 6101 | 1.14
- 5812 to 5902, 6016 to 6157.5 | 1.07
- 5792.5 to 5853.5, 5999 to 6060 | 1.03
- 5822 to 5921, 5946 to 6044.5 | 1.08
